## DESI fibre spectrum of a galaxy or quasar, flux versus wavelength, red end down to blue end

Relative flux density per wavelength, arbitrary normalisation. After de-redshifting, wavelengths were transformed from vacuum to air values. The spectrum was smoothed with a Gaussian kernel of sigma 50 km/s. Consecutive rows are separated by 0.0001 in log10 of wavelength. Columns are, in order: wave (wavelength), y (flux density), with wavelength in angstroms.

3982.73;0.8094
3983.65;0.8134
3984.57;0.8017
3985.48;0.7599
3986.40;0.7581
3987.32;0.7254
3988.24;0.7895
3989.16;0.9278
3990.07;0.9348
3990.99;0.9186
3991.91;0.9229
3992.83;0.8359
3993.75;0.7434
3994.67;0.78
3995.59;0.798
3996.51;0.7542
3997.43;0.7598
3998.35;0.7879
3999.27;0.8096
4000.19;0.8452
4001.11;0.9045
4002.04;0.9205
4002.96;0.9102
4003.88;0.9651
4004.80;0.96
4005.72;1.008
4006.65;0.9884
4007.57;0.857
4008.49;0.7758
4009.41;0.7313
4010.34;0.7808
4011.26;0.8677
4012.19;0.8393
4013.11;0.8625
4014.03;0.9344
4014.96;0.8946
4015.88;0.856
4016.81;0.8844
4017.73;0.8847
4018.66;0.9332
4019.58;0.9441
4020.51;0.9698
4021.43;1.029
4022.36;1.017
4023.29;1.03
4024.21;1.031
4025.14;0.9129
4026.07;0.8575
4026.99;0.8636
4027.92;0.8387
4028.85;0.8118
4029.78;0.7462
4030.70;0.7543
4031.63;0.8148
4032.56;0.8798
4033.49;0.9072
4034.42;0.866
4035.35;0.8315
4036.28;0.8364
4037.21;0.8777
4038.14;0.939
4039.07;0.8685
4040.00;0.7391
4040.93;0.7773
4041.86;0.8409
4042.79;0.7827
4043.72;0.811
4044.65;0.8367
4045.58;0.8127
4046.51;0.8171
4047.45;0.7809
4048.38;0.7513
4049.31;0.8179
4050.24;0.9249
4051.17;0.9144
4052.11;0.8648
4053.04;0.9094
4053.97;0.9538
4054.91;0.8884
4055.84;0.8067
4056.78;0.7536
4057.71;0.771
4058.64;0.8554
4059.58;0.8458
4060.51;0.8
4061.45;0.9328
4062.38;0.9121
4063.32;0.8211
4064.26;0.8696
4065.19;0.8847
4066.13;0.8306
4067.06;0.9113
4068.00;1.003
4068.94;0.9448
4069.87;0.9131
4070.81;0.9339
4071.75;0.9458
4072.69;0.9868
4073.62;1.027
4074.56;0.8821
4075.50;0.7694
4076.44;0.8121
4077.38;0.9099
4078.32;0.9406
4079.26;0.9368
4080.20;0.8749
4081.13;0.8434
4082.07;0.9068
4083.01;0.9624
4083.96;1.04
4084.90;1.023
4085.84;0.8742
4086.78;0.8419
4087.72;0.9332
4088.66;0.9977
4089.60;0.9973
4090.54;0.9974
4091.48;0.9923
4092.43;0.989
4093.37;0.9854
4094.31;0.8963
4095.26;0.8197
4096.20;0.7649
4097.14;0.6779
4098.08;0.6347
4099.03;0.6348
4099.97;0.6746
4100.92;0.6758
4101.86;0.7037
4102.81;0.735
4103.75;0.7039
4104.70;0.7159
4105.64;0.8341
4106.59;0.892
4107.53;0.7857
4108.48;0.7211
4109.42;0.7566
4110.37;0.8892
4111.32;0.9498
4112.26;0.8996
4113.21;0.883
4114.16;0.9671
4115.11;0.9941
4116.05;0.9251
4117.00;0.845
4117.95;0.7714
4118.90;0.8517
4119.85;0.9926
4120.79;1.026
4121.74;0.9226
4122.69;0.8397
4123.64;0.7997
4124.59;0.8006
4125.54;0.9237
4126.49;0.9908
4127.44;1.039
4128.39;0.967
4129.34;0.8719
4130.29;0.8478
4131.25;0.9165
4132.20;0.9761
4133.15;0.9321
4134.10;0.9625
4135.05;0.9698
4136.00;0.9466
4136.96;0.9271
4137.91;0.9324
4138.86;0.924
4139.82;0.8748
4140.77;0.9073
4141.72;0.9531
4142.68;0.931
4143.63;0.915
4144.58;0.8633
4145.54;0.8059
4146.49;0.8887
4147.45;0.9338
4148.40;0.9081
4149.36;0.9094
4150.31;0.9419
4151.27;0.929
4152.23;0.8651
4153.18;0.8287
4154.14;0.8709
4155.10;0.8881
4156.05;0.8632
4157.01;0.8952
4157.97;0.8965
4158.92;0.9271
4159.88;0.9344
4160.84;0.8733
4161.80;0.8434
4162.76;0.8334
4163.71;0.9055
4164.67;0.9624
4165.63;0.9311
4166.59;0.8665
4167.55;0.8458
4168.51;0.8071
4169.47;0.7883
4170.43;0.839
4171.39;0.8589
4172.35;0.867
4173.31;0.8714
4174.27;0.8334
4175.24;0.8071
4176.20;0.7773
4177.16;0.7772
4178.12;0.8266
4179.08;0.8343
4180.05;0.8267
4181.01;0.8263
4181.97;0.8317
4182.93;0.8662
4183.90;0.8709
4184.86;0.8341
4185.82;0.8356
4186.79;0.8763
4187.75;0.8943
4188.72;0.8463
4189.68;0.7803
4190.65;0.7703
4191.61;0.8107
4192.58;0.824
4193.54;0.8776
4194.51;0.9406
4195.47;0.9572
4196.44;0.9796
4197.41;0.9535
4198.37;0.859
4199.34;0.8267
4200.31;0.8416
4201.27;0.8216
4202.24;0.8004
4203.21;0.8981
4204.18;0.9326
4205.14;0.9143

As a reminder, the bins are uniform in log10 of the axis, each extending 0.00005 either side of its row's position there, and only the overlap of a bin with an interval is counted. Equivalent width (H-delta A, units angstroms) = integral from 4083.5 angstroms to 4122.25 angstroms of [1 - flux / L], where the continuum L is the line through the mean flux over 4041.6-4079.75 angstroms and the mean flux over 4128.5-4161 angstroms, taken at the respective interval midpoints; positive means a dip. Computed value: 1.3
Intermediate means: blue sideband 0.871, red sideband 0.907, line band 0.859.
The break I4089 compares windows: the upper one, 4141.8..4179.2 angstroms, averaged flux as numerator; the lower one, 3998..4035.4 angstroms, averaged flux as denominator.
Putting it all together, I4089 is 1.0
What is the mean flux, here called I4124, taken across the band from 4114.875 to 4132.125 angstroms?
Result 0.907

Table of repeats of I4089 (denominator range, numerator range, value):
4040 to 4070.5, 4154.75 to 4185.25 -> 1.00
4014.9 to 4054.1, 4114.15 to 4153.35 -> 1.05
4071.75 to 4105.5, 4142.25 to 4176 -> 1.02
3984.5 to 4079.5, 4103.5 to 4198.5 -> 1.01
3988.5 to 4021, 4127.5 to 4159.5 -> 1.04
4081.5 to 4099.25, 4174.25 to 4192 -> 0.92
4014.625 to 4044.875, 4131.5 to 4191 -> 1.00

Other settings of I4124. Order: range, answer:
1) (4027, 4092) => 0.877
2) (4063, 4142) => 0.886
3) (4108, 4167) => 0.902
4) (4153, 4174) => 0.873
